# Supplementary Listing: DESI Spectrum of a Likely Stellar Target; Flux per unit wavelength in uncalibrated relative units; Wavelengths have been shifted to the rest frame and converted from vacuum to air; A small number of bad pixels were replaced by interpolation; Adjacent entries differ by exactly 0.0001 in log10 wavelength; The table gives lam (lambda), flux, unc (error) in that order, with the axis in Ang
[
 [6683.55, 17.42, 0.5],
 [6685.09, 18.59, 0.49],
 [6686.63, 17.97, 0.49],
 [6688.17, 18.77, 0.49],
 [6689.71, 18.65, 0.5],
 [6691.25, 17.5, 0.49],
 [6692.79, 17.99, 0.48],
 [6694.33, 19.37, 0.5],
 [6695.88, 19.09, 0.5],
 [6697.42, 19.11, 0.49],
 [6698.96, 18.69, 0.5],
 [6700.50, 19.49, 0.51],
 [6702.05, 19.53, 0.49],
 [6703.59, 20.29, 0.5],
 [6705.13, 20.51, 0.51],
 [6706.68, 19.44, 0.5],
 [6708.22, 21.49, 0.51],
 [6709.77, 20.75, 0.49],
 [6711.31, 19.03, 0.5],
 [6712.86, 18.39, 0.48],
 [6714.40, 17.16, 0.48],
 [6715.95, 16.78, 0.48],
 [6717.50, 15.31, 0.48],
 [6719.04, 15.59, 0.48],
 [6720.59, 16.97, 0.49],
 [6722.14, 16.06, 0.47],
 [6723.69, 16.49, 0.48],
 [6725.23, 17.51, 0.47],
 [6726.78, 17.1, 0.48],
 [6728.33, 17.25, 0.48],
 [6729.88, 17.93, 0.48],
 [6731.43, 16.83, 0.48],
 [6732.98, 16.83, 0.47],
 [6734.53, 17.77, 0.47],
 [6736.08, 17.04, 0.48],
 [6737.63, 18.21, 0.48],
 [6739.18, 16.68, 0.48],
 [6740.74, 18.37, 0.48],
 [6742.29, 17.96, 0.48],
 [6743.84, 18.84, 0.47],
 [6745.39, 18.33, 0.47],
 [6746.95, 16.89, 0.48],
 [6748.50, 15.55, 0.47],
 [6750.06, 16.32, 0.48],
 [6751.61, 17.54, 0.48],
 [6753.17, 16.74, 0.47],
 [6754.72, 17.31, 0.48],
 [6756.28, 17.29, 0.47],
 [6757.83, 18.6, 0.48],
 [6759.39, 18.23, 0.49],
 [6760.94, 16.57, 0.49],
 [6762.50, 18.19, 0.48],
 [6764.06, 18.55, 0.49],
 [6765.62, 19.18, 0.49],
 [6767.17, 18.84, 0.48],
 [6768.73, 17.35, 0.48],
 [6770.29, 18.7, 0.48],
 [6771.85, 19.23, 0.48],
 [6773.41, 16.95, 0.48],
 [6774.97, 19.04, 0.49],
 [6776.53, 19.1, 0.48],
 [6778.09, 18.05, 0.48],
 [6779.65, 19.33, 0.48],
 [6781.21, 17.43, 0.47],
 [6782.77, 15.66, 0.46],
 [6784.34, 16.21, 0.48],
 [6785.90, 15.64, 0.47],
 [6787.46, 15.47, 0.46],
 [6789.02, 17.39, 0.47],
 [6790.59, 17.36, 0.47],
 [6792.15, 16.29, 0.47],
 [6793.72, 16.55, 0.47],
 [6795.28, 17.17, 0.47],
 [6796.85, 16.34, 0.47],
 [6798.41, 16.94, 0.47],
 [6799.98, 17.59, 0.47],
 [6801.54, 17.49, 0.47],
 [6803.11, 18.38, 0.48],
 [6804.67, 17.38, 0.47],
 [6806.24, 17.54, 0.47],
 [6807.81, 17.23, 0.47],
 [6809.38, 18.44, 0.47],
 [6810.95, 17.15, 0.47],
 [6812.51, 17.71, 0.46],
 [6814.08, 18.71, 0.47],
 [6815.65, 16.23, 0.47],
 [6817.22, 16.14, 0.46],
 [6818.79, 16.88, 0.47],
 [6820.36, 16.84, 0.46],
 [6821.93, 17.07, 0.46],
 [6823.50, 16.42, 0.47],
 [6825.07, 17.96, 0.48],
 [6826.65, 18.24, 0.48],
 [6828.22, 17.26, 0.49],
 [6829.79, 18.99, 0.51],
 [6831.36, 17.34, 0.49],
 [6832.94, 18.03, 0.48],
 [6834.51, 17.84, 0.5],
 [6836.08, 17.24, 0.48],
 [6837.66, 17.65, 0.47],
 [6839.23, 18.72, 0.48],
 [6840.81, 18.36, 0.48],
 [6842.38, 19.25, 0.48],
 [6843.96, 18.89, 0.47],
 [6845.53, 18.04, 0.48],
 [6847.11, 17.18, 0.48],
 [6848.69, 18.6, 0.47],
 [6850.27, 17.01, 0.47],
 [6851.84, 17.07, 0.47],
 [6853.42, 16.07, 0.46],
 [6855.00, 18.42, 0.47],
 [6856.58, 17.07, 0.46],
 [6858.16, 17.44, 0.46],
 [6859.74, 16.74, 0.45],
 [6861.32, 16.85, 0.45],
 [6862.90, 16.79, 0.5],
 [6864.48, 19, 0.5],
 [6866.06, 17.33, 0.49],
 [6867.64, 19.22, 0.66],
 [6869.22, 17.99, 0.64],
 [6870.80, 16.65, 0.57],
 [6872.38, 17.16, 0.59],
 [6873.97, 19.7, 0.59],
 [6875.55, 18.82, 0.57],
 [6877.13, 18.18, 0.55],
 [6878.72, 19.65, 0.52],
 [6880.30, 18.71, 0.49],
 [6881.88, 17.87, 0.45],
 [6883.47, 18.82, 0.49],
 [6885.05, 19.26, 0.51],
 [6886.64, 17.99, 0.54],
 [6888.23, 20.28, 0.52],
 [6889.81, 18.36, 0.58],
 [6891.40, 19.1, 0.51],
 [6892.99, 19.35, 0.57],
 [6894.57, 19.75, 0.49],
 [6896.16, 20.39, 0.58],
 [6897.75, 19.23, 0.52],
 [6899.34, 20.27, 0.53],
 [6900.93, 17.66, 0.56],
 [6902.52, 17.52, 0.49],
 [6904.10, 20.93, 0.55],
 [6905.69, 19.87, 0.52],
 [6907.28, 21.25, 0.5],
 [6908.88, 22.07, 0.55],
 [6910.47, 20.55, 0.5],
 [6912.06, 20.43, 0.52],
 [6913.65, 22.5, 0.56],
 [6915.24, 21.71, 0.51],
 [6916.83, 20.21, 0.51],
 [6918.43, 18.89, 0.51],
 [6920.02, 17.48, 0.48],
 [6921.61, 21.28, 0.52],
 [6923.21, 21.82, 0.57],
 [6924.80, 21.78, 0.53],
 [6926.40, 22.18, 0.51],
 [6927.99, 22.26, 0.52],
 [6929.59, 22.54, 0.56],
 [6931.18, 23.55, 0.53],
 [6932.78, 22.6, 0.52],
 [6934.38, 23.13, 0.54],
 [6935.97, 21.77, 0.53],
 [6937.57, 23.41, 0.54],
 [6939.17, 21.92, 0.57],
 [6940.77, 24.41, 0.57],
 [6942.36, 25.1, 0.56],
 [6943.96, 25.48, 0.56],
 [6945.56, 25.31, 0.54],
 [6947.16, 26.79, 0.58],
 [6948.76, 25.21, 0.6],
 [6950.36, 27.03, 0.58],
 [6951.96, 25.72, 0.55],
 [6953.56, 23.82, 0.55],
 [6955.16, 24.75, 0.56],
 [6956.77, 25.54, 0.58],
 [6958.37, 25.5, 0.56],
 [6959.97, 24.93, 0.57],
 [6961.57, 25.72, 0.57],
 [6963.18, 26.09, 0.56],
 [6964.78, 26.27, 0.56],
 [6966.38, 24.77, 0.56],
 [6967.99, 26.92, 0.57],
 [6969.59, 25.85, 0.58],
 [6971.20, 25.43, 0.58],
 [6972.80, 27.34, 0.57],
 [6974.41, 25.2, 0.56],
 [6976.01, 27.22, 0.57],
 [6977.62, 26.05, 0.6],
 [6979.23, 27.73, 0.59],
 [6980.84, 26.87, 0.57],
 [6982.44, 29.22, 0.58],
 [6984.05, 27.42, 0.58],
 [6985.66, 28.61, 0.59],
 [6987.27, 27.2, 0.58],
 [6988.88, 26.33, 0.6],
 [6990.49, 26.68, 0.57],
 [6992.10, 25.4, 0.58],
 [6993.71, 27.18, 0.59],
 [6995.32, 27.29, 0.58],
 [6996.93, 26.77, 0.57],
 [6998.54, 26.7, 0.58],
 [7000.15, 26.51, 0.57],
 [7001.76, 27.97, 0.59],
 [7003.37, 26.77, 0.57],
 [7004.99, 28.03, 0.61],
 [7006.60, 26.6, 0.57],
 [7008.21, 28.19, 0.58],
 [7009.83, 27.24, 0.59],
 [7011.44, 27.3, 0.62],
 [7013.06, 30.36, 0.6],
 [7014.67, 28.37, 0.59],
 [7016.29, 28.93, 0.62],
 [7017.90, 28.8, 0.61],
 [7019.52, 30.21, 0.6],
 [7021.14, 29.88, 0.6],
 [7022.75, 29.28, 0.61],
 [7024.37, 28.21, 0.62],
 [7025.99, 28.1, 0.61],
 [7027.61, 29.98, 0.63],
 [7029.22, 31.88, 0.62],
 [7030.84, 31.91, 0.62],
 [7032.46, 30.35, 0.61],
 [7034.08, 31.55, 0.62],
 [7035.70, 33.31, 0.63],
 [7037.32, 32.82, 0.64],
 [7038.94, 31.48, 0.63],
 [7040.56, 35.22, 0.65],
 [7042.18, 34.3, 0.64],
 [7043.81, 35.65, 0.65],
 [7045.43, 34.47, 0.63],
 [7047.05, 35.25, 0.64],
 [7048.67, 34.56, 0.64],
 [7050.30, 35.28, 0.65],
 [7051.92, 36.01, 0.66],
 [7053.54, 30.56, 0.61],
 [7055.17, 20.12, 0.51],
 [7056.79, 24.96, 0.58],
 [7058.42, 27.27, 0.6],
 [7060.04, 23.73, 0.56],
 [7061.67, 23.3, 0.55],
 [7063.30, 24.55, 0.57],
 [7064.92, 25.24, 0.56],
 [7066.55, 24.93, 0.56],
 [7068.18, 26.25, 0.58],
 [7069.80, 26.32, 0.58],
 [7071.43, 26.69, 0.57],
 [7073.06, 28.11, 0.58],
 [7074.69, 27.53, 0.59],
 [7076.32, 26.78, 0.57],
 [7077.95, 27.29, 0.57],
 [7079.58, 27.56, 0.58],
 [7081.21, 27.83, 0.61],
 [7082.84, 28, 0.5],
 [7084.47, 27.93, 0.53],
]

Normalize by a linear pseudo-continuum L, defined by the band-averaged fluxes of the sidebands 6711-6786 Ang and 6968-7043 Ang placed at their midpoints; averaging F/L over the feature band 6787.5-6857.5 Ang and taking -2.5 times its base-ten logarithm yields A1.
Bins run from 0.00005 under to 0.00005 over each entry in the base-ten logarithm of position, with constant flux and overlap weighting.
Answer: 0.18 mag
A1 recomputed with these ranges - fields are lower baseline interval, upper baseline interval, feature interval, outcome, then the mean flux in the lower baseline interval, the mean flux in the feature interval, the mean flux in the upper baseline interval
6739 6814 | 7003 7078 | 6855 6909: 0.188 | 17.5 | 18.7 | 29.3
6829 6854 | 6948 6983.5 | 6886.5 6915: 0.097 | 17.9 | 19.9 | 26.1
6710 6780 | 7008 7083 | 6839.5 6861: 0.221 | 17.6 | 17.7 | 29.3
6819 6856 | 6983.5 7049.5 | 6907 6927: 0.104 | 17.7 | 20.9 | 29.6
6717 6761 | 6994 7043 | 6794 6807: 0.150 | 17.2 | 17.3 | 29.5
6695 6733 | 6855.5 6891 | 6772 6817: 0.052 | 18.2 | 17.3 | 18.2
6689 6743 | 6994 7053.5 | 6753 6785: 0.128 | 18.1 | 18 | 30.4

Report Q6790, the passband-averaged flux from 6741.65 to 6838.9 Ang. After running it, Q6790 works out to 17.5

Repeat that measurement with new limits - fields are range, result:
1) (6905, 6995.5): 24.4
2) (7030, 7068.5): 30.2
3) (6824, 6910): 18.4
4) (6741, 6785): 17.8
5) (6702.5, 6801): 17.6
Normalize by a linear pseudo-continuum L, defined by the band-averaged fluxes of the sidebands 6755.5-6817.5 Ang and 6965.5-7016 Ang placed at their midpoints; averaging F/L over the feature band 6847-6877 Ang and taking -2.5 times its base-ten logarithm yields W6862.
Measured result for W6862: 0.19 mag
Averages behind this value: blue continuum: 17.6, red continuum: 27.1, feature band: 17.7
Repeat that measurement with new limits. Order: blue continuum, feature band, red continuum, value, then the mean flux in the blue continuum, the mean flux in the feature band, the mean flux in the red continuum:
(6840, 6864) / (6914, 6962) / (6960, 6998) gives 0.02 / 17.6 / 23.4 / 26.6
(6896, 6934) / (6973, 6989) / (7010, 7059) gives -0.03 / 20.8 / 27.2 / 30.8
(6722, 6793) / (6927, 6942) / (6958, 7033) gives 0.09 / 17.5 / 22.9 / 27.6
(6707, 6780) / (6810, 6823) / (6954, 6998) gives 0.20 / 17.8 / 17.1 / 26.4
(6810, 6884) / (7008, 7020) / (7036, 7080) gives -0.07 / 17.8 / 28.6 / 29.2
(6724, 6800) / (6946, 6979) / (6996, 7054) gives 0.06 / 17.5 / 25.8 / 30.5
